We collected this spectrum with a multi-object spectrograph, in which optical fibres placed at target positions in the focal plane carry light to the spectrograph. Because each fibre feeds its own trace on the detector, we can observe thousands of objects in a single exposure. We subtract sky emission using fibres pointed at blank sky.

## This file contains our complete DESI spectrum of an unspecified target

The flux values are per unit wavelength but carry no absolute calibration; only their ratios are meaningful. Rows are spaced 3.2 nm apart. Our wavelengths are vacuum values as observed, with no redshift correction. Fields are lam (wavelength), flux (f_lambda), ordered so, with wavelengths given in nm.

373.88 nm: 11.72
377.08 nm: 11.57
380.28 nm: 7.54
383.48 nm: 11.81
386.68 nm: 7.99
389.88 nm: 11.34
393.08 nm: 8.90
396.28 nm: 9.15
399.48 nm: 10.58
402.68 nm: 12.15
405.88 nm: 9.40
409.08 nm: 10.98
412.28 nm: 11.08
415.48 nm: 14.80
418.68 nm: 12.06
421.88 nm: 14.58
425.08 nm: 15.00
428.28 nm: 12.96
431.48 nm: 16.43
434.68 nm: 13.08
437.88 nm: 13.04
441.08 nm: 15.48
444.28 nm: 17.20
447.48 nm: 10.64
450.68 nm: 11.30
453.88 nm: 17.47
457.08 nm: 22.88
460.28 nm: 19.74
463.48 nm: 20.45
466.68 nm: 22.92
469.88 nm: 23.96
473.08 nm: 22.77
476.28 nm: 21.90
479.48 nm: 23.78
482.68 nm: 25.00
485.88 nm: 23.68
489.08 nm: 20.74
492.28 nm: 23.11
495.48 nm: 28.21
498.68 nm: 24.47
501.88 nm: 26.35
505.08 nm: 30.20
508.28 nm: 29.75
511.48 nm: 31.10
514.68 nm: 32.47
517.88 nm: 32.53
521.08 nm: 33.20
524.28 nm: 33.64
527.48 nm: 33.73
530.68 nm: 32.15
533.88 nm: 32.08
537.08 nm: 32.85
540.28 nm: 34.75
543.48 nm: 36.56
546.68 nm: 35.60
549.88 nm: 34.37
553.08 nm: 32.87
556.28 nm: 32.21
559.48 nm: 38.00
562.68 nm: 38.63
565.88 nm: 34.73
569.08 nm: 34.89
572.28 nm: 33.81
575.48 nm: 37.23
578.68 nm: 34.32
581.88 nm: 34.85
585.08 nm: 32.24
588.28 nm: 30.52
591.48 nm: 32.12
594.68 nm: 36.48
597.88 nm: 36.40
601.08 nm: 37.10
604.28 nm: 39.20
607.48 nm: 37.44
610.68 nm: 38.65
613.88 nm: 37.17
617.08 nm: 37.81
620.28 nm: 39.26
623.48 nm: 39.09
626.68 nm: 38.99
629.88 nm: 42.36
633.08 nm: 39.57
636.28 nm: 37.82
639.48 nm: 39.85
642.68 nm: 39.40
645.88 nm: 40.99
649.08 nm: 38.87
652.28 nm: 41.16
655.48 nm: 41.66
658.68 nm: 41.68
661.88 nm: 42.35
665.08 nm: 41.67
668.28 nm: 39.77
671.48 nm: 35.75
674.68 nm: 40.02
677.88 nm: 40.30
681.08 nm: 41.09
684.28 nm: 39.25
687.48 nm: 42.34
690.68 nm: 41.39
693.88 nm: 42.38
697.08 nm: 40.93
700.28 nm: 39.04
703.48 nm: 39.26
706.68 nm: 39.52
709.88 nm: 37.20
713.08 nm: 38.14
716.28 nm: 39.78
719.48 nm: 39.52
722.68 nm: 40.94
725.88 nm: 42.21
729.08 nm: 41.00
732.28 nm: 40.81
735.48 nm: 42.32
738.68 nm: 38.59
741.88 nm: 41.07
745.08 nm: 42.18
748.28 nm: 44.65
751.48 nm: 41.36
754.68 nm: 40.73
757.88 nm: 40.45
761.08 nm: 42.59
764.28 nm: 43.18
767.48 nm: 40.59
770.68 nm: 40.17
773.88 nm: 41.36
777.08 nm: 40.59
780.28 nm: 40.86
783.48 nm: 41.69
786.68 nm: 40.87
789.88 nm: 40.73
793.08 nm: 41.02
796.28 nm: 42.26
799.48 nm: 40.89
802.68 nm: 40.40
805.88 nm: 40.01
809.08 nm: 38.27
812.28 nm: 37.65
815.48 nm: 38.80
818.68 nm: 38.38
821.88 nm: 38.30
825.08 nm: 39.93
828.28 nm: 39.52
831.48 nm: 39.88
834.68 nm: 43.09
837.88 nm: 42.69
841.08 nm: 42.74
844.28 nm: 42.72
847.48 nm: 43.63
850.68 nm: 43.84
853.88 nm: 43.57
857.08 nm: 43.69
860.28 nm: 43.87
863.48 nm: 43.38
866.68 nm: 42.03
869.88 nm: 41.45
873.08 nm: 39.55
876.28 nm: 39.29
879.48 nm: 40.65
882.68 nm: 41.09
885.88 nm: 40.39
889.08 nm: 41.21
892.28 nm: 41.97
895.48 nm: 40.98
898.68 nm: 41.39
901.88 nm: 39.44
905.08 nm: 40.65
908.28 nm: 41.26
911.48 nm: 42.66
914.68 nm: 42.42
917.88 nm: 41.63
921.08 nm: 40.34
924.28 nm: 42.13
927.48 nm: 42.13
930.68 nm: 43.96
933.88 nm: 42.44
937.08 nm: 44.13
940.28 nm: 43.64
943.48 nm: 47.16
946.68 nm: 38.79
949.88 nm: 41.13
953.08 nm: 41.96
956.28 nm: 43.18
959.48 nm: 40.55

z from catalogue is 0.14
